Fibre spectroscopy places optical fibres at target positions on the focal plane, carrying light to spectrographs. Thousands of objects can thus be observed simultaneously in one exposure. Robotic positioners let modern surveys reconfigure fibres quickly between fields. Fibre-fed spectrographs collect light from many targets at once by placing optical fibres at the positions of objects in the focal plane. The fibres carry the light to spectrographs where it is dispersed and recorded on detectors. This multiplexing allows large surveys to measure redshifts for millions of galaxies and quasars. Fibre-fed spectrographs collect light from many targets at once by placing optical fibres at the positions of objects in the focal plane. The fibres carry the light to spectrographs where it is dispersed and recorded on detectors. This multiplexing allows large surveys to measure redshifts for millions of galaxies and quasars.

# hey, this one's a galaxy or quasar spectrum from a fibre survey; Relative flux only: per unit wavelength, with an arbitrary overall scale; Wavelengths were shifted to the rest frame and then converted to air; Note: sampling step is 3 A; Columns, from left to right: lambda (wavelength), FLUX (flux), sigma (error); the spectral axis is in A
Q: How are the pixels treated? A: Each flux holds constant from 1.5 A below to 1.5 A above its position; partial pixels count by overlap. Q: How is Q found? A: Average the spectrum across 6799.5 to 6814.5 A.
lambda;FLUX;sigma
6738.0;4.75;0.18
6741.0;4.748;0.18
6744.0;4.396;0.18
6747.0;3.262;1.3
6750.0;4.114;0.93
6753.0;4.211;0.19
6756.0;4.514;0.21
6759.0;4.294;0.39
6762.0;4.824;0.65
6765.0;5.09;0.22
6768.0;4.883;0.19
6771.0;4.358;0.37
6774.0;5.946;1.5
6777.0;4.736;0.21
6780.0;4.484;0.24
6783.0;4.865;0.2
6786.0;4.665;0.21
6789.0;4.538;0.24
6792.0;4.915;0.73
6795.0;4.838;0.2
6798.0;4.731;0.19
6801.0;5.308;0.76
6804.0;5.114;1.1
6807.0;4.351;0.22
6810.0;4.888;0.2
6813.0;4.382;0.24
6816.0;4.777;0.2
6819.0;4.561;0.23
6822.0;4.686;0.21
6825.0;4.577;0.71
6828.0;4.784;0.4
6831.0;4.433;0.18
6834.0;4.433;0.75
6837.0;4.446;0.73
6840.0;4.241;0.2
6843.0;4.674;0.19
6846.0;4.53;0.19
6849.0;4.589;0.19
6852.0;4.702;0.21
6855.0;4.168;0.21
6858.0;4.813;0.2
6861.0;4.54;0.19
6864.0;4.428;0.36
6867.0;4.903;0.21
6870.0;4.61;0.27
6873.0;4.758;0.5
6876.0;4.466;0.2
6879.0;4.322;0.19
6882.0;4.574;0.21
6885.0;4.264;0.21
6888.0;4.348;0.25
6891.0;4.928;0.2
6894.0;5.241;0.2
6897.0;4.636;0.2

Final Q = 4.81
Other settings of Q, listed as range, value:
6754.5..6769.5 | 4.72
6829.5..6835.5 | 4.43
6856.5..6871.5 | 4.66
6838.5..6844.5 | 4.46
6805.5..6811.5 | 4.62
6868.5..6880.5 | 4.54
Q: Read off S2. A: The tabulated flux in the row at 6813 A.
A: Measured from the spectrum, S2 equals 4.382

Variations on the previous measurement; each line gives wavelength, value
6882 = 4.574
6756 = 4.514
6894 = 5.241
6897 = 4.636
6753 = 4.211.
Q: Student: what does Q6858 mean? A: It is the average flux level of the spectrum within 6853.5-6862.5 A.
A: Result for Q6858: 4.51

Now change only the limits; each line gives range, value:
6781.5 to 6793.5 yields 4.75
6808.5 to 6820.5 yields 4.65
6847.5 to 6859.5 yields 4.57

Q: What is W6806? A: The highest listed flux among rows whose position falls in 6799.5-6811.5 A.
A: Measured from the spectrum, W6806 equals 5.308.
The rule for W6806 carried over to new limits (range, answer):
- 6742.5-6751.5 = 4.396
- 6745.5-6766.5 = 5.09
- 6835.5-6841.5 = 4.446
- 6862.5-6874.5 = 4.903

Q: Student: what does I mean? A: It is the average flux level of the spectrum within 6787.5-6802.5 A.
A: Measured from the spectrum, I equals 4.87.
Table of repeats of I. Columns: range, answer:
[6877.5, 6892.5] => 4.49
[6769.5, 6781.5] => 4.88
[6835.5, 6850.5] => 4.5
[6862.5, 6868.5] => 4.67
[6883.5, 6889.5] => 4.31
